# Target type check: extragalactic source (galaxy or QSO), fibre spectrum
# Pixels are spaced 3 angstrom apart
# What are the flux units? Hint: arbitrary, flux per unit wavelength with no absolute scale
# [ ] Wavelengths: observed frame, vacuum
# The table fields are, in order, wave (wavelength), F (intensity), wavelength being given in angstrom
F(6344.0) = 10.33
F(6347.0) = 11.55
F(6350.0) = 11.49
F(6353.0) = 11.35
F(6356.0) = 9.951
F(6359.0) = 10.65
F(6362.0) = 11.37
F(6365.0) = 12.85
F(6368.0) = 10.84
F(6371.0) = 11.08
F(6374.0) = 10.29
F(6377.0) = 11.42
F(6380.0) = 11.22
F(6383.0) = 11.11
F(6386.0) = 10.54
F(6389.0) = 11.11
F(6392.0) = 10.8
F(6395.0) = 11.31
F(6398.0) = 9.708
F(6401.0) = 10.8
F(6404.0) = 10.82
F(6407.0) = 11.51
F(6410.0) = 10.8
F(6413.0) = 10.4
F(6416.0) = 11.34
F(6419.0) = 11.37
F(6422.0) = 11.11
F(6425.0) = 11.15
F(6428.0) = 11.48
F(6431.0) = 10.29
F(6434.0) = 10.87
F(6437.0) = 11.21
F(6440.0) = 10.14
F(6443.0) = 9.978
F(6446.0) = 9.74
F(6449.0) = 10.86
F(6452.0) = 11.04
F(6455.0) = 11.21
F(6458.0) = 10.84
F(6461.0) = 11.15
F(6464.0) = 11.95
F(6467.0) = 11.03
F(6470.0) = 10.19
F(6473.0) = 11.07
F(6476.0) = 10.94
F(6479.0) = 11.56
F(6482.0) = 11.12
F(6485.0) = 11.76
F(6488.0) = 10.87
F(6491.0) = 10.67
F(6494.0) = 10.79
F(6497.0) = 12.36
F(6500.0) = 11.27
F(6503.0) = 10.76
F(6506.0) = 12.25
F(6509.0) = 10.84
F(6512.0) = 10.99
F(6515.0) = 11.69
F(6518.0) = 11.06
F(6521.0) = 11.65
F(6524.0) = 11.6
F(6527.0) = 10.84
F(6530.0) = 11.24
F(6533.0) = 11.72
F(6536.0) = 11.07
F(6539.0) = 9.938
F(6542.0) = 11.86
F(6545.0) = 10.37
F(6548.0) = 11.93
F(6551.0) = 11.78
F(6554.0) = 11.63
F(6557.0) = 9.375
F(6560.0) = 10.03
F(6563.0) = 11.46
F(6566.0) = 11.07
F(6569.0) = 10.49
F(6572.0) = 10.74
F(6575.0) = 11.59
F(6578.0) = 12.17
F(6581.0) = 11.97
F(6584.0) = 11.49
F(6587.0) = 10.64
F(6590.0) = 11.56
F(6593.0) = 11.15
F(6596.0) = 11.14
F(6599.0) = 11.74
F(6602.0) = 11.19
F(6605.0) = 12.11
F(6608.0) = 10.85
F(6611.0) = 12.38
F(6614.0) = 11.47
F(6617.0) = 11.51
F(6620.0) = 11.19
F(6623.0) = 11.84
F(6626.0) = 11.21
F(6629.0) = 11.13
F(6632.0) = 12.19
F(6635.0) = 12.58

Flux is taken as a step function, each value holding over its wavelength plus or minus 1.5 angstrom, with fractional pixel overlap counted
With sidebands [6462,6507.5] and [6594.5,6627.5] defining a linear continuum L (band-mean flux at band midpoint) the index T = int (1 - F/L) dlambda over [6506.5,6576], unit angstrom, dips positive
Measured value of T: 1.6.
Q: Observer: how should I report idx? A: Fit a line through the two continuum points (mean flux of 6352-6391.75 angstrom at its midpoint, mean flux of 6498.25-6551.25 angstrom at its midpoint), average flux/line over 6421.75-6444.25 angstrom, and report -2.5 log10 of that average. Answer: 0.04 mag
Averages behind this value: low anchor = 11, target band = 10.8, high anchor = 11.3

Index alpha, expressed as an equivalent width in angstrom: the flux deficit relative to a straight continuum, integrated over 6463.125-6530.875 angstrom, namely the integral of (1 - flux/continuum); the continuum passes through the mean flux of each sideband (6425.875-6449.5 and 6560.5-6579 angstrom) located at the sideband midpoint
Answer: -2.5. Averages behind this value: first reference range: 10.6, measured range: 11.2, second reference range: 11.2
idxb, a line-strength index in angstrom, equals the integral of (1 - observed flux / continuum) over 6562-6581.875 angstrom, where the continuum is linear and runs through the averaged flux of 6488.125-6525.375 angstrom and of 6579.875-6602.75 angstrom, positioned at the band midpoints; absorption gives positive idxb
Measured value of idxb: 0.0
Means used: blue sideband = 11.3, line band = 11.3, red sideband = 11.4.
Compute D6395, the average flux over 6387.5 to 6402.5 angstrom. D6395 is 10.7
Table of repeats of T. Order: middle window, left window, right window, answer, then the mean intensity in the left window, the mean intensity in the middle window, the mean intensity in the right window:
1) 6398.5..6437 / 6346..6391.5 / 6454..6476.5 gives 0.38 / 11.1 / 11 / 11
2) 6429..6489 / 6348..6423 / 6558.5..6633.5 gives 1.31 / 11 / 10.9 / 11.4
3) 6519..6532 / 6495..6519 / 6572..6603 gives 0.08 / 11.4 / 11.3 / 11.4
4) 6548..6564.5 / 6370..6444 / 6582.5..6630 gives 0.48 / 10.9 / 11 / 11.4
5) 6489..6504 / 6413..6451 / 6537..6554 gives -0.20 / 10.8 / 11.2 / 11.2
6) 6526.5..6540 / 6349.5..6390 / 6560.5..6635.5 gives 0.39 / 11.1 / 11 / 11.4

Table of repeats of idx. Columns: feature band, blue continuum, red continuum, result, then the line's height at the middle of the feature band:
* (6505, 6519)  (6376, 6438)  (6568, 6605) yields -0.01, 11.2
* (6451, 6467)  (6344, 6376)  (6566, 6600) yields 0.00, 11.2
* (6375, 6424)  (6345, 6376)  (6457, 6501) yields 0.02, 11.1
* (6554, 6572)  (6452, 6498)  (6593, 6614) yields 0.08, 11.4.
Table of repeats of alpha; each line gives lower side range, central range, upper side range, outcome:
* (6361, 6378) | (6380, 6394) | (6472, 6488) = 0.4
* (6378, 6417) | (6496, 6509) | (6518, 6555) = -0.4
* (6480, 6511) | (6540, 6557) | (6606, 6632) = 0.1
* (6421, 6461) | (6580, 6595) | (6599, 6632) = 0.1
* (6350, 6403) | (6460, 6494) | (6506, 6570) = -0.1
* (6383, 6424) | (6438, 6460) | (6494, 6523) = 1.1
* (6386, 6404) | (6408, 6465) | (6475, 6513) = 0.3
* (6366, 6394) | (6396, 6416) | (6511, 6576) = 0.5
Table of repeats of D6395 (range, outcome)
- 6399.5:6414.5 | 10.9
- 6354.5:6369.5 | 11.1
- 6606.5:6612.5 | 11.6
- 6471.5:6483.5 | 11.2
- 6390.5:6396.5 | 11.1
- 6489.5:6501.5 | 11.3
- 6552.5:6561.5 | 10.3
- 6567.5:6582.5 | 11.4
